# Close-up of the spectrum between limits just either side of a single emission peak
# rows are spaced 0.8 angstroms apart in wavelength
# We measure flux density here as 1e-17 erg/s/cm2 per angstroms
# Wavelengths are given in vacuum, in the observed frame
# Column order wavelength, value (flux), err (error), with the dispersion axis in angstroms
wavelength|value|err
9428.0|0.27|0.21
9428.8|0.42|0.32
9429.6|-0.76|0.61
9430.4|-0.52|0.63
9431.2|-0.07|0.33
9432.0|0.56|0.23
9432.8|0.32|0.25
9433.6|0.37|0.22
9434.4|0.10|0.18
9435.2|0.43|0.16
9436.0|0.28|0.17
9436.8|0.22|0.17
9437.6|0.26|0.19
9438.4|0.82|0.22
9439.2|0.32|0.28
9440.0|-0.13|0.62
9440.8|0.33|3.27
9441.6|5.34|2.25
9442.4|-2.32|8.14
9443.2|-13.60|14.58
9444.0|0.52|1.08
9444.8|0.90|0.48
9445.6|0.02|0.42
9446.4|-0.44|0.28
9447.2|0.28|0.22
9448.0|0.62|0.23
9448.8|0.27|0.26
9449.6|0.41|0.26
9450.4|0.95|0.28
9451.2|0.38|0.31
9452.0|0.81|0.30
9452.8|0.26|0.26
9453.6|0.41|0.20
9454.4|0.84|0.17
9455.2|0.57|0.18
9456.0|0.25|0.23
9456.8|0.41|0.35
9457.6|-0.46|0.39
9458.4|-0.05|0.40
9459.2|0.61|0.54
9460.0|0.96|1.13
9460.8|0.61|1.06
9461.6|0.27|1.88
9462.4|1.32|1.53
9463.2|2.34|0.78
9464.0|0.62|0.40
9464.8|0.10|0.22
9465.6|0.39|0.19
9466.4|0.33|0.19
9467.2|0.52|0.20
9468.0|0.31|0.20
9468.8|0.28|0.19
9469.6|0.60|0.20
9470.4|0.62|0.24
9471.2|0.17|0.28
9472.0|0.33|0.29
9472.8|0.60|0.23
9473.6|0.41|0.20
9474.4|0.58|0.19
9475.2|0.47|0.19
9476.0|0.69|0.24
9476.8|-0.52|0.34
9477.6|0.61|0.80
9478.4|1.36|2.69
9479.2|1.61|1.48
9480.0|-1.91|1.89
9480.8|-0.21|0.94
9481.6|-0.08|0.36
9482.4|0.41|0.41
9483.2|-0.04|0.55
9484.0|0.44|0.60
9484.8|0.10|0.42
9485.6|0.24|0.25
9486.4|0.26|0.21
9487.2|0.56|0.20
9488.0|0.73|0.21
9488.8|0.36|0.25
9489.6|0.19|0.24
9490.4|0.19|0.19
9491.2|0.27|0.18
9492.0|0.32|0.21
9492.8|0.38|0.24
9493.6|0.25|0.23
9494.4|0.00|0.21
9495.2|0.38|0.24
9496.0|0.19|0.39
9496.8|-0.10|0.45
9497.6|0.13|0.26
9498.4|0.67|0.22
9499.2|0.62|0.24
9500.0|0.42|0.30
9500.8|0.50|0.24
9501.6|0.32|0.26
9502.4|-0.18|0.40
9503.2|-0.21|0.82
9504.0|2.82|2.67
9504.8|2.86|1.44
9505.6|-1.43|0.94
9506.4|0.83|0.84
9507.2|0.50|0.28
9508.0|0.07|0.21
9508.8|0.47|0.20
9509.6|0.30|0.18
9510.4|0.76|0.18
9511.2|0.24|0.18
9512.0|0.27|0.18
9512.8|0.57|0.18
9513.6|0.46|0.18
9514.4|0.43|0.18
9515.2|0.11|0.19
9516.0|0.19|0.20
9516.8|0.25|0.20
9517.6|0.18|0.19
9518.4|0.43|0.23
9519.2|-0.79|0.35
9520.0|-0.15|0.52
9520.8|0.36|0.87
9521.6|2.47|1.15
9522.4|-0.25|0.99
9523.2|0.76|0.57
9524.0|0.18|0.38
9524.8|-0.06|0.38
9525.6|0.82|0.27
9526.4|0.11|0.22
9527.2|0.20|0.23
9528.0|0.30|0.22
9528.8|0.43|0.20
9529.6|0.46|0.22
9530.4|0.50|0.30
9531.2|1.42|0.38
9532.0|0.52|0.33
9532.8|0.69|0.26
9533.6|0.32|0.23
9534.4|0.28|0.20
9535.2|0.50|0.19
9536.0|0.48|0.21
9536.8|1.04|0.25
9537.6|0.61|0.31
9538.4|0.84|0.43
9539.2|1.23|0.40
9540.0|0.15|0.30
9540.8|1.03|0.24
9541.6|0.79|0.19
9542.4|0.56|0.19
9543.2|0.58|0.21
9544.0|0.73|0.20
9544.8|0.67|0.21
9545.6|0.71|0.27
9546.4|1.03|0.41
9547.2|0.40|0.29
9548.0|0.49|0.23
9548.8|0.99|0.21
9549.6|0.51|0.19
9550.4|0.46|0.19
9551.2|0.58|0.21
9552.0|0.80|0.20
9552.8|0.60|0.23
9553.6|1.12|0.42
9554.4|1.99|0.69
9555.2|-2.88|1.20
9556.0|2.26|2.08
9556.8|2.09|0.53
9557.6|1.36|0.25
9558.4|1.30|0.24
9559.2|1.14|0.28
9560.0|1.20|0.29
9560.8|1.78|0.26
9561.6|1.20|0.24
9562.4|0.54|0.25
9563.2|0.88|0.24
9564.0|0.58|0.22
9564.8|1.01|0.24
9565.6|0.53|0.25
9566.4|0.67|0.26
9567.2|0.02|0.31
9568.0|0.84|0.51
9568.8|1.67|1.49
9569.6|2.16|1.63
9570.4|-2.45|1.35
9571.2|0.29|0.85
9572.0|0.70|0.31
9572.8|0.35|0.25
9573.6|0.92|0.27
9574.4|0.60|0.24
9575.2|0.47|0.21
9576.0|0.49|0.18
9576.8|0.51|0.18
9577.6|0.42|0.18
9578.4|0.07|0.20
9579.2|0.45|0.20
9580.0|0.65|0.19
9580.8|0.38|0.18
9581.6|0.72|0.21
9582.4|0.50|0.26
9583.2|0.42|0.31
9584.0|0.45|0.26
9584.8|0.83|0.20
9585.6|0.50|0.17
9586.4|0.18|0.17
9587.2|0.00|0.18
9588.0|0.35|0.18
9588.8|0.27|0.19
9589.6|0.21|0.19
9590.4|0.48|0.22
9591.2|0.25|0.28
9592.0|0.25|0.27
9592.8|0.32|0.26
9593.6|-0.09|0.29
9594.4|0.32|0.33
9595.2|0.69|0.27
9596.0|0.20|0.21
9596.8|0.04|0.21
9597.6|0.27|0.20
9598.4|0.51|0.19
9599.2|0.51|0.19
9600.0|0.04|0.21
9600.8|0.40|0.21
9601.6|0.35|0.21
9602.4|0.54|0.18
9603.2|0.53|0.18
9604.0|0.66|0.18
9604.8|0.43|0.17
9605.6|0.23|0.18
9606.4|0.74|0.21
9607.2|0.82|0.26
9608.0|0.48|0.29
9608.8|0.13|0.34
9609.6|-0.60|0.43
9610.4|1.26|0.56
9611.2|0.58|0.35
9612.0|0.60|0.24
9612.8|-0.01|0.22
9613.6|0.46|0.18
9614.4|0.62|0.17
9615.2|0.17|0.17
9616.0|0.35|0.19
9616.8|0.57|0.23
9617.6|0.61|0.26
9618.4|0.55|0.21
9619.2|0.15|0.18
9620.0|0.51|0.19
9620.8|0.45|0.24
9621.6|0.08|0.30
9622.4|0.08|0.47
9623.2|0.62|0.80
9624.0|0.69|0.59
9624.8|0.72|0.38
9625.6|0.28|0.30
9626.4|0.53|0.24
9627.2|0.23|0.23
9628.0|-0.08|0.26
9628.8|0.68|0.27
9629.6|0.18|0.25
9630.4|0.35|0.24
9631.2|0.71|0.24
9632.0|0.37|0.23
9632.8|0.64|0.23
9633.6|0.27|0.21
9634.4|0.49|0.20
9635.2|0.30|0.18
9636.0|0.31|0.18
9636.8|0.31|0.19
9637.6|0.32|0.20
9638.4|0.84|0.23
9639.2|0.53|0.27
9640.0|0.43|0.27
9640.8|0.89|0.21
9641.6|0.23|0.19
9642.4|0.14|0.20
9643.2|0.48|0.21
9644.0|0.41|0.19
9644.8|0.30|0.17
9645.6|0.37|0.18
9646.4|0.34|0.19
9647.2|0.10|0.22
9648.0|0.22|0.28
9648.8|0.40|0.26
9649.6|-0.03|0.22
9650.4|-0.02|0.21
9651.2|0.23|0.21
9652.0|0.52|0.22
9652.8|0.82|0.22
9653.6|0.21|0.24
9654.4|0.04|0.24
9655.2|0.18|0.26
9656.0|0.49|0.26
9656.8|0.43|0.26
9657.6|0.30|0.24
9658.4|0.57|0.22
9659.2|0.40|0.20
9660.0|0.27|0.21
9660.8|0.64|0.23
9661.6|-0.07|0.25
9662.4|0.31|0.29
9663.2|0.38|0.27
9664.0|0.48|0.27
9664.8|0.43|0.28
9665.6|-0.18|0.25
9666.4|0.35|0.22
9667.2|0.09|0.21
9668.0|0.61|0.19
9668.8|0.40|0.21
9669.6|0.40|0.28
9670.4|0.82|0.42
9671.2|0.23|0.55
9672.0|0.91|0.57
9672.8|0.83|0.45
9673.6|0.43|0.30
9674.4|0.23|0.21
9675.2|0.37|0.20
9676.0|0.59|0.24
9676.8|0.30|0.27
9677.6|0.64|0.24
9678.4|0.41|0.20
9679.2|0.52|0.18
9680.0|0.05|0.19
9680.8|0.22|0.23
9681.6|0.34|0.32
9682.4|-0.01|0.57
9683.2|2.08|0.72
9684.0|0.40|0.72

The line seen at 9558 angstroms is [O III] 5007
